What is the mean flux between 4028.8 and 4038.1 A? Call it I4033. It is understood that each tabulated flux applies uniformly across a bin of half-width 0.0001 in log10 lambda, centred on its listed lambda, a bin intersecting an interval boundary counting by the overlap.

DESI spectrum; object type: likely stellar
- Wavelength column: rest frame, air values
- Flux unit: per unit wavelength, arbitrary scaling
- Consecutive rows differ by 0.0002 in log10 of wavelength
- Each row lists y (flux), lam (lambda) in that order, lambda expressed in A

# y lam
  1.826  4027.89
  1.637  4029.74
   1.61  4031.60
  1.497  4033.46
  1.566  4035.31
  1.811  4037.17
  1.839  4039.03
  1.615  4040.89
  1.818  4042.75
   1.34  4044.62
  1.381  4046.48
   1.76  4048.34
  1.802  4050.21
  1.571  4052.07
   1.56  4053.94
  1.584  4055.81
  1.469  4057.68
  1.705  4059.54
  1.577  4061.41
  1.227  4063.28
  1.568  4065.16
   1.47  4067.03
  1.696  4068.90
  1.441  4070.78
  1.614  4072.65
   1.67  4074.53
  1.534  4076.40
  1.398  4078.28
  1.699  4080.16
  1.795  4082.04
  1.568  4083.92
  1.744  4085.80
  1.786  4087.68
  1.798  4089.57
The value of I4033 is 1.63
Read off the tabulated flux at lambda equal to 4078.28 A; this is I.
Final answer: 1.398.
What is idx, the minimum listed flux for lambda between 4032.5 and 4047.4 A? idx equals 1.34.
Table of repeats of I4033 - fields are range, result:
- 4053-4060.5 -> 1.58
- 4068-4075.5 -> 1.6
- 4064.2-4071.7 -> 1.54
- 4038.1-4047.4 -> 1.6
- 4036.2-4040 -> 1.82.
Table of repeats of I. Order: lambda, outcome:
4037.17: 1.811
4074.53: 1.67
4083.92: 1.568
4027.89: 1.826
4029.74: 1.637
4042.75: 1.818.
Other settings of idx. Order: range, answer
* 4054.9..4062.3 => 1.469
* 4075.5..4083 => 1.398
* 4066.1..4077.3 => 1.441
